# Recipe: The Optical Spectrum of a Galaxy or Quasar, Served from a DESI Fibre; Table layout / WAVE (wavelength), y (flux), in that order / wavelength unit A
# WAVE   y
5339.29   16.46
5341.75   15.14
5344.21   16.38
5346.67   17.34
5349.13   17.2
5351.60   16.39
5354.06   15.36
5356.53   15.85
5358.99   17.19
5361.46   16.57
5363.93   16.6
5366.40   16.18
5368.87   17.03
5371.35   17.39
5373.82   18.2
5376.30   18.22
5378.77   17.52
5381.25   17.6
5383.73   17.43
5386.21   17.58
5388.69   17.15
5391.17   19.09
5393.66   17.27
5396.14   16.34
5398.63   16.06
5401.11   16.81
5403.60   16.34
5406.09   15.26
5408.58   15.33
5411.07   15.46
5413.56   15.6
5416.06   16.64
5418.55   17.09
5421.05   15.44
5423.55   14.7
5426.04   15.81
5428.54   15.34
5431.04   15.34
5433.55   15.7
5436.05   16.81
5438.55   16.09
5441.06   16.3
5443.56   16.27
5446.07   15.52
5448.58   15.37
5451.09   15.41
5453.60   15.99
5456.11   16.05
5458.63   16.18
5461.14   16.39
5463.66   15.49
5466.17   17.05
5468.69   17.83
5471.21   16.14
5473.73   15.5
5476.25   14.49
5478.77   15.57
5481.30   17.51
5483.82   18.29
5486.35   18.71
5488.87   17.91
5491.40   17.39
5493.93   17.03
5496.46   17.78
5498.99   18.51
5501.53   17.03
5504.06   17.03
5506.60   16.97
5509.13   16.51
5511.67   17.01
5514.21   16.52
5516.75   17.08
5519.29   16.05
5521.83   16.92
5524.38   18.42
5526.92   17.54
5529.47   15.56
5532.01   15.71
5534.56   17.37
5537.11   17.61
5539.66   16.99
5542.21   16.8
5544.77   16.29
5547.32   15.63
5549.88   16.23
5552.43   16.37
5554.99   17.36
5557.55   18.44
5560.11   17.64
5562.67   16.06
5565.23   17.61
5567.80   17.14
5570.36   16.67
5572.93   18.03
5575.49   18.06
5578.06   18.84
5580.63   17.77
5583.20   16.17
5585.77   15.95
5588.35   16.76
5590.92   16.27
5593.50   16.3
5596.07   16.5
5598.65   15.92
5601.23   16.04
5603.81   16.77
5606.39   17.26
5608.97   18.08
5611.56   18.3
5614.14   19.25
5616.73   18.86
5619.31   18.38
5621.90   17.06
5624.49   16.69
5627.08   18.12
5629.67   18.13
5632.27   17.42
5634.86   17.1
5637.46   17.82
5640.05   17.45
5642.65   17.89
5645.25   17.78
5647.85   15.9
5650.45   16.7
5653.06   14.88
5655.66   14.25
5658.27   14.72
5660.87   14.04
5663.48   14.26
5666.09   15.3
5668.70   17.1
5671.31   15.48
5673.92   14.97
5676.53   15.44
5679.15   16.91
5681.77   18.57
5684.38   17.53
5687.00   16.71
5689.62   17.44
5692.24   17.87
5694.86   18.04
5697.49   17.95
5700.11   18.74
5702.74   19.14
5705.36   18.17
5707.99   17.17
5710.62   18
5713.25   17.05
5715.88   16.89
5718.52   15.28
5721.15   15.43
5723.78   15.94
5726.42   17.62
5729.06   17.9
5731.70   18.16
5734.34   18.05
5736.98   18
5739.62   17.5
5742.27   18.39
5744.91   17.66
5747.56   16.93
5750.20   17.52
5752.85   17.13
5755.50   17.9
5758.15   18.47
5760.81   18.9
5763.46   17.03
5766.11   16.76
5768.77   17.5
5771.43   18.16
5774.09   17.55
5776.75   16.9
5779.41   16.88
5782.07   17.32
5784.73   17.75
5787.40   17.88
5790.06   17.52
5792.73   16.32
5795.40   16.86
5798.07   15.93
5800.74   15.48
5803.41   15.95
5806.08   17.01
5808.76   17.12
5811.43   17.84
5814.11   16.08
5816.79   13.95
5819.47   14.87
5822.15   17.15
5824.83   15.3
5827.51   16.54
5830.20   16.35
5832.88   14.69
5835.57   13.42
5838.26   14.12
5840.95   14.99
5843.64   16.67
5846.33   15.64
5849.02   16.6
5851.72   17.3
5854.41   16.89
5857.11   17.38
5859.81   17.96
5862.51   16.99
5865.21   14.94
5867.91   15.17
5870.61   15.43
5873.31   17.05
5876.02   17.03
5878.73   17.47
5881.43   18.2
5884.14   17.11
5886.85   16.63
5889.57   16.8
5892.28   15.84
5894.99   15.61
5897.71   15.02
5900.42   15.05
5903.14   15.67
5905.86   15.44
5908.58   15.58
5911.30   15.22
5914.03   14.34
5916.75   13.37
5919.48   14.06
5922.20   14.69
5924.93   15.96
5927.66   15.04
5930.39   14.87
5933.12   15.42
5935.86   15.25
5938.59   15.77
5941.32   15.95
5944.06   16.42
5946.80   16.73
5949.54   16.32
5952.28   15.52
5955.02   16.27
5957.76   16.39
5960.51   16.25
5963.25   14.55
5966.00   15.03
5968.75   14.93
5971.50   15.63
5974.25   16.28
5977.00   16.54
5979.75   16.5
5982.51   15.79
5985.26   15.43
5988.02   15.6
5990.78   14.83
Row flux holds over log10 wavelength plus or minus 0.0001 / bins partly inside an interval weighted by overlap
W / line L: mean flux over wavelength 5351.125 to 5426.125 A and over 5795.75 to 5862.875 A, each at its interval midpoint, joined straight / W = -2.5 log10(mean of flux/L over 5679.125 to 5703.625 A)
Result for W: -0.11 mag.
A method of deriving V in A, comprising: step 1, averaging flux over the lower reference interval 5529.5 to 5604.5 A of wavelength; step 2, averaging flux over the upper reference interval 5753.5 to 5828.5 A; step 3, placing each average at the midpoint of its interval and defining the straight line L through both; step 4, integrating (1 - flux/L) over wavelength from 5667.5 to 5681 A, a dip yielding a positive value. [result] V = 0.6 A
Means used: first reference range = 16.9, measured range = 16.1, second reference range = 16.9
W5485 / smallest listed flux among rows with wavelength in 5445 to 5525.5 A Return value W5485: 14.49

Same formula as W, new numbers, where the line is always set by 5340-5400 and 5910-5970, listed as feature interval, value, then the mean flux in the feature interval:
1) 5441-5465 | 0.06 mag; 15.9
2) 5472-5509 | -0.03 mag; 17.1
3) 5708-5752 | -0.09 mag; 17.3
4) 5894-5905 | 0.01 mag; 15.3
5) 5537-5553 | 0.00 mag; 16.5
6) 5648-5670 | 0.07 mag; 15.2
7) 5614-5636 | -0.10 mag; 17.8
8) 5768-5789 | -0.11 mag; 17.5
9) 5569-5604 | -0.03 mag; 16.9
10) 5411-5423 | 0.05 mag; 16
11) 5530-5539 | -0.02 mag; 16.8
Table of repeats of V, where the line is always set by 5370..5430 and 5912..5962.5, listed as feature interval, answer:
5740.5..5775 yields -3.97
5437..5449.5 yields 0.46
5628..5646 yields -1.71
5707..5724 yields -0.65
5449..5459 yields 0.42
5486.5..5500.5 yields -1.15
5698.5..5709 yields -1.54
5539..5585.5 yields -2.30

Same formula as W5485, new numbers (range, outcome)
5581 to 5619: 15.92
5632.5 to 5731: 14.04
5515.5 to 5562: 15.56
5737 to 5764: 16.93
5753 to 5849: 13.42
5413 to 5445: 14.7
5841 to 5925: 13.37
